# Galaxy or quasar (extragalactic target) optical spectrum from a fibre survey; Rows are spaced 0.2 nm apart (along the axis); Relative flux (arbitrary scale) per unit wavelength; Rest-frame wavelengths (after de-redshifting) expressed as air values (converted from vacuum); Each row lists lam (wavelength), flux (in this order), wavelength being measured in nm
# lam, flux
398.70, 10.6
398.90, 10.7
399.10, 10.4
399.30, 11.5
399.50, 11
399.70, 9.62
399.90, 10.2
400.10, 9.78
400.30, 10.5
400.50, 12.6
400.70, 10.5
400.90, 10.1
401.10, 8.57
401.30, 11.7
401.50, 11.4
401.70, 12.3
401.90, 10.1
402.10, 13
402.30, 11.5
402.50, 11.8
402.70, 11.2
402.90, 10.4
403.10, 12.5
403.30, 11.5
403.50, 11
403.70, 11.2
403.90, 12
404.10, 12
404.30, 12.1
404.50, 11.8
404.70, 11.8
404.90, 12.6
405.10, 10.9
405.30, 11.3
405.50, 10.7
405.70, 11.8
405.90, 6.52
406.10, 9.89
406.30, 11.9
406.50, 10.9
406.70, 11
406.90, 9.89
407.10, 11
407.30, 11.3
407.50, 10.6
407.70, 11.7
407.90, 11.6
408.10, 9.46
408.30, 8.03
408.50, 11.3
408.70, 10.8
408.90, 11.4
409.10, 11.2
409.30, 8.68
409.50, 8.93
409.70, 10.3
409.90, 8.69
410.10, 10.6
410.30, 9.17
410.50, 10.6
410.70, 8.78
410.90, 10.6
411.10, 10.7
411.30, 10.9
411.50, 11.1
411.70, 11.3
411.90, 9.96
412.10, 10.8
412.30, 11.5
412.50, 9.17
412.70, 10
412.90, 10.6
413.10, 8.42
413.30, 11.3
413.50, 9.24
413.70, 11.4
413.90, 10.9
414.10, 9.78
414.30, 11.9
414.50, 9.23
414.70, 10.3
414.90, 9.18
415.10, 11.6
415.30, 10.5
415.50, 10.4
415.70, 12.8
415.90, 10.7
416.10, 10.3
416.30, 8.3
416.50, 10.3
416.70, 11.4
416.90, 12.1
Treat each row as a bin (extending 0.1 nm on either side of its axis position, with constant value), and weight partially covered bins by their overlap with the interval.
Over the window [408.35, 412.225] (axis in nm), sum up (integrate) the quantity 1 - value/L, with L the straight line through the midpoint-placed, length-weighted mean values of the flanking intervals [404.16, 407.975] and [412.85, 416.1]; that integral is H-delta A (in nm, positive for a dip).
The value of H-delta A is 0.17 nm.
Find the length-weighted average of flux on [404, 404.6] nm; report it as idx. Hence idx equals 12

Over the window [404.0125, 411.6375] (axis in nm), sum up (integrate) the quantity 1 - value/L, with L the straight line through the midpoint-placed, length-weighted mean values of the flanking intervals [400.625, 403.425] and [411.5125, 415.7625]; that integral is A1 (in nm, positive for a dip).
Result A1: 0.17 nm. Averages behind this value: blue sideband 11.2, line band 10.6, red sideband 10.5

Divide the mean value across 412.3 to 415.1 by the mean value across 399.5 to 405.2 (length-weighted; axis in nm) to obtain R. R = 0.91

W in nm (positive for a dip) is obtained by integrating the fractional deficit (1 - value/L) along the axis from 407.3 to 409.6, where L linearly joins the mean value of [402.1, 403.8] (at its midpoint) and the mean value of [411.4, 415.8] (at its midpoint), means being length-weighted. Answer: 0.13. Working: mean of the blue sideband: 11.5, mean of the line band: 10.4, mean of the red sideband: 10.5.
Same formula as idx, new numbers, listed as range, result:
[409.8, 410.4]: 9.49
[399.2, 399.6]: 11.3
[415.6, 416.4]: 10.5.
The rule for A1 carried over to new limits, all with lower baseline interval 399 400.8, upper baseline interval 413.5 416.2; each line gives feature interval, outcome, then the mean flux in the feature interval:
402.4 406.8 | -0.23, 11.2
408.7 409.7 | 0.05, 10.2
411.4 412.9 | 0.01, 10.6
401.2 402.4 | -0.11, 11.7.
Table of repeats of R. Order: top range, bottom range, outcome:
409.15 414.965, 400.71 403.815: 0.91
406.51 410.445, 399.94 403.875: 0.93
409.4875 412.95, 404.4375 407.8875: 0.94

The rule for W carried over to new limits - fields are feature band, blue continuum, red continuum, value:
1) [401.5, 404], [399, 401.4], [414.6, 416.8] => -0.24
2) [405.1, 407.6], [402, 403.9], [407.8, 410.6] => 0.04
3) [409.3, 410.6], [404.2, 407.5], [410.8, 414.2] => 0.12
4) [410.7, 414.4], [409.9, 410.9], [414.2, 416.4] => -0.15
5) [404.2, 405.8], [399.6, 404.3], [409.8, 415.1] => -0.11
